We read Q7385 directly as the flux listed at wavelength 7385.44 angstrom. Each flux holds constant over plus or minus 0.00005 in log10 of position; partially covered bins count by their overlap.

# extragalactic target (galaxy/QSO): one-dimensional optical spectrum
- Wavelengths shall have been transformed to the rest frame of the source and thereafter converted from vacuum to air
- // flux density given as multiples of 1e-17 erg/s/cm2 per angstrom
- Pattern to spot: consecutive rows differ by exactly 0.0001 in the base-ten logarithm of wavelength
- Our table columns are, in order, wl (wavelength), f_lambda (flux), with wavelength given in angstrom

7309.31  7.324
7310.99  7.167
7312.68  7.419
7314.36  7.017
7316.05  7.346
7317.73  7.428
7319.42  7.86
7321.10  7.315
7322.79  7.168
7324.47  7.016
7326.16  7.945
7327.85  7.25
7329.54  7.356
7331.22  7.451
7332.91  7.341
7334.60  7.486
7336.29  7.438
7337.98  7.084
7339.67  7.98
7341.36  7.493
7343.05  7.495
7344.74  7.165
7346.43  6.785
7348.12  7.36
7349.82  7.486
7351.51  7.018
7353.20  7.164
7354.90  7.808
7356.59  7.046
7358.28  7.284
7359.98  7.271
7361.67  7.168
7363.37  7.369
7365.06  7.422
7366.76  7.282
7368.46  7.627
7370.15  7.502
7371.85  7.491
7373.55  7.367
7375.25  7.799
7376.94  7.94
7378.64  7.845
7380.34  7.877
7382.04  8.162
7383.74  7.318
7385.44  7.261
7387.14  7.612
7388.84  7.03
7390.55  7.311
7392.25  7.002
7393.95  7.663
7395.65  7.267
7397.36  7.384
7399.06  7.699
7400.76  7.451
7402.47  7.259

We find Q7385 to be 7.261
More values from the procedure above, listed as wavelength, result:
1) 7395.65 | 7.267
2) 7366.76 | 7.282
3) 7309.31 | 7.324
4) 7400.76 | 7.451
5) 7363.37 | 7.369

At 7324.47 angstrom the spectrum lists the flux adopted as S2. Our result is 7.016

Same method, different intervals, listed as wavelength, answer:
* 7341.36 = 7.493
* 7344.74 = 7.165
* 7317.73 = 7.428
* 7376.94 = 7.94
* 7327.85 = 7.25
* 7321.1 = 7.315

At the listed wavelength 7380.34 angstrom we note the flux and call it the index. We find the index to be 7.877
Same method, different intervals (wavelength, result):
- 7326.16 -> 7.945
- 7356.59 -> 7.046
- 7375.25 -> 7.799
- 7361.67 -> 7.168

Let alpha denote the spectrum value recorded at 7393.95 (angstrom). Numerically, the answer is 7.663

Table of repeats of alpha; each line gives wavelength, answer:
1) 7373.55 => 7.367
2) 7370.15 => 7.502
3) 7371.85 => 7.491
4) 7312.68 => 7.419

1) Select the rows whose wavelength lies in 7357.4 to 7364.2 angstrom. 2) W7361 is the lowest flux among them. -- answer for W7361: 7.168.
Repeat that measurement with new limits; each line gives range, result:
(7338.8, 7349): 6.785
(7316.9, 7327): 7.016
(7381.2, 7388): 7.261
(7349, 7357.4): 7.018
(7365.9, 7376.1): 7.282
